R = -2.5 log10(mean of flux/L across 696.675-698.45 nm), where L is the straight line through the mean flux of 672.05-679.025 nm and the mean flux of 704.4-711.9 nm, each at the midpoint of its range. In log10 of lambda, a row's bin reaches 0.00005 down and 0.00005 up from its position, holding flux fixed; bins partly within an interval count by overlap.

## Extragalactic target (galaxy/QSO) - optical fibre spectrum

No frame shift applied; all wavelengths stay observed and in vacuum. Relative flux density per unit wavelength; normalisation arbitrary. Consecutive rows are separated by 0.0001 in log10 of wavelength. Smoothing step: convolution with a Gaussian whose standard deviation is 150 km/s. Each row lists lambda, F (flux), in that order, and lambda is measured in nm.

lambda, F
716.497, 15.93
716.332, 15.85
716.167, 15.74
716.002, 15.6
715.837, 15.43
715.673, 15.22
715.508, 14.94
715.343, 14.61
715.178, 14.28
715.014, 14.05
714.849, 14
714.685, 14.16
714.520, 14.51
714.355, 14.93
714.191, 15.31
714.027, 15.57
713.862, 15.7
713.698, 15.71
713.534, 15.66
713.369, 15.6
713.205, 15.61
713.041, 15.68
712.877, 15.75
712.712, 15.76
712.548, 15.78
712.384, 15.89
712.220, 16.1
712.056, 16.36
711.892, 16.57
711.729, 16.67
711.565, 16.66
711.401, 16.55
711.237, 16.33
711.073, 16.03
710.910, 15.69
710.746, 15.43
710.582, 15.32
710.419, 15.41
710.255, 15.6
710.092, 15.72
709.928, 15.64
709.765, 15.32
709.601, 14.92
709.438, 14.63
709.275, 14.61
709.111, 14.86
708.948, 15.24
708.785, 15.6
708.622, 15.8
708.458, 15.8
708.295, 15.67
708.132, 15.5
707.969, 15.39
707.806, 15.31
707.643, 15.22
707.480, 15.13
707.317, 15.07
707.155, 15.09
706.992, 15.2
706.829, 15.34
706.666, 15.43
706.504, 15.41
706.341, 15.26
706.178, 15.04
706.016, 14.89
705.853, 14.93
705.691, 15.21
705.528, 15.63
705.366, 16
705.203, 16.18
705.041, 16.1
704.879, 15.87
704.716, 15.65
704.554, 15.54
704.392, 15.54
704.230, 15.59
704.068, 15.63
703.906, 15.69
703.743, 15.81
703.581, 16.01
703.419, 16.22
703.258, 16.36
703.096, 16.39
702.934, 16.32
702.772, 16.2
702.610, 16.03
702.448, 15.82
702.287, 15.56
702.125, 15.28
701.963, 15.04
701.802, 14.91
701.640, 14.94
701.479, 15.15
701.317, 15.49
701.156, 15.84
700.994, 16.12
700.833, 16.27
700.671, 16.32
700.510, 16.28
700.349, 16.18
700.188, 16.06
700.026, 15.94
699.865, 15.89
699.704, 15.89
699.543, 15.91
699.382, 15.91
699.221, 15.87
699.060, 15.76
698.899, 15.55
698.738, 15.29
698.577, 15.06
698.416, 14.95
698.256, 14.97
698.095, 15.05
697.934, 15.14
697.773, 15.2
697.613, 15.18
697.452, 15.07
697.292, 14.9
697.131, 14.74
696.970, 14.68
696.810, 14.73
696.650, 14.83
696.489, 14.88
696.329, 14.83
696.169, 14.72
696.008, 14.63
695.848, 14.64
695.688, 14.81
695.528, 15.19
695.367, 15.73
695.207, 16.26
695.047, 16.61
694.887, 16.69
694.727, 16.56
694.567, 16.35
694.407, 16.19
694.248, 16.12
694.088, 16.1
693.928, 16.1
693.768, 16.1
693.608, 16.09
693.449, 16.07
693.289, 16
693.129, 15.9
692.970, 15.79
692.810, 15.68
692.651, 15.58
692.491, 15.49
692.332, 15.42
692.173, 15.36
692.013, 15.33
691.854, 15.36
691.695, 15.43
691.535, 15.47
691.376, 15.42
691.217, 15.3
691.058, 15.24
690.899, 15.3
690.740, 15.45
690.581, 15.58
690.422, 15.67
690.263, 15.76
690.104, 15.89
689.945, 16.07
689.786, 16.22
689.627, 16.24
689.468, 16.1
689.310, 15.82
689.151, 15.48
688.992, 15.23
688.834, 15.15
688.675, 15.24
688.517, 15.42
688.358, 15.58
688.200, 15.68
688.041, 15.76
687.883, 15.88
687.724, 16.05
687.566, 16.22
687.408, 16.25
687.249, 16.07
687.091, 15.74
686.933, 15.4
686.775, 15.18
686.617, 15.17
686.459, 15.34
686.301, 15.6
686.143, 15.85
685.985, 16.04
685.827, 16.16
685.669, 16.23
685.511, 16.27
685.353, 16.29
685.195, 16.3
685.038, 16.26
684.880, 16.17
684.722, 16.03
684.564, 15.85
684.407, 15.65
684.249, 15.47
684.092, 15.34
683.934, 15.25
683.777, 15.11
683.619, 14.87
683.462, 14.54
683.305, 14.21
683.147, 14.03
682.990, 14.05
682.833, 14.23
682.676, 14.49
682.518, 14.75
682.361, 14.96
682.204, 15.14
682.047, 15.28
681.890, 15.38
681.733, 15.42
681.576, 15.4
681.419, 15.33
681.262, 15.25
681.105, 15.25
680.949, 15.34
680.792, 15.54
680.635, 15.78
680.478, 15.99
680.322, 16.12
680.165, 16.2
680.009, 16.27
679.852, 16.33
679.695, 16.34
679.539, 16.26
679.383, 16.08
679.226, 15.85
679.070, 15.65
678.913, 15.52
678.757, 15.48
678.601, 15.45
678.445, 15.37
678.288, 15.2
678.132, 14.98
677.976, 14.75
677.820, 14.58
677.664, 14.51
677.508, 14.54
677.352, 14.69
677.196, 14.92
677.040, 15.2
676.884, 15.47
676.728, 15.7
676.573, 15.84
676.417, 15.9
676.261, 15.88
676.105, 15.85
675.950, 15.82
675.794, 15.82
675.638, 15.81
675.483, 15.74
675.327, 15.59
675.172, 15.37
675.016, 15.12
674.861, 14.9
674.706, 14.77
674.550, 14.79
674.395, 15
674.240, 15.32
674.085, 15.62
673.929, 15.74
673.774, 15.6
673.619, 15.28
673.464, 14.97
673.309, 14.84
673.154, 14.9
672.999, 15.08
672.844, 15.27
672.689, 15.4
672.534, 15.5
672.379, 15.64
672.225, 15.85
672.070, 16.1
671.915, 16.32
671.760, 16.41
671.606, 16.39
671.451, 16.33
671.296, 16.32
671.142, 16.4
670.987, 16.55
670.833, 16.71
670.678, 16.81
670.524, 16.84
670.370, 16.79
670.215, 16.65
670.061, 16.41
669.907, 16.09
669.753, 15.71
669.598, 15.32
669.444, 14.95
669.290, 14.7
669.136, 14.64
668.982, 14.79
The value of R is 0.04 mag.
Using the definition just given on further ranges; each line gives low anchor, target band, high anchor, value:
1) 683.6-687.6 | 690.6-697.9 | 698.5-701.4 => 0.02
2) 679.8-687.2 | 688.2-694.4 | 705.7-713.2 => -0.01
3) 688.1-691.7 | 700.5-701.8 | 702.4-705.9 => 0.01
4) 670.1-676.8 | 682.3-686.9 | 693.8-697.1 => 0.02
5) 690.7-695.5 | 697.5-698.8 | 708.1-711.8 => 0.05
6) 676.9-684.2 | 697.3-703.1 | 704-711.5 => -0.01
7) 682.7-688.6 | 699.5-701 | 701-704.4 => -0.03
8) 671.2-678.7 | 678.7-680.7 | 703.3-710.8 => -0.04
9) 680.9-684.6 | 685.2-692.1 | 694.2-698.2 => -0.04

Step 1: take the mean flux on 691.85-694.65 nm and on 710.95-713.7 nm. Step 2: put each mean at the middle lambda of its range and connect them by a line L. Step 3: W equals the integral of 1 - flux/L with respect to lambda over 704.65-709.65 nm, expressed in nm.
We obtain 0.199 nm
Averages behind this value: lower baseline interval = 15.9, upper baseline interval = 16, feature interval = 15.4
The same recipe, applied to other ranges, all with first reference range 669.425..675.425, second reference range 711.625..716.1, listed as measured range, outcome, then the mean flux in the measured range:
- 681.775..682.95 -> 0.06 nm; 14.9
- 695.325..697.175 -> 0.08 nm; 14.8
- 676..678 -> 0.06 nm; 15.2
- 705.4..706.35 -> 0.02 nm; 15.2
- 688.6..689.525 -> 0.01 nm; 15.5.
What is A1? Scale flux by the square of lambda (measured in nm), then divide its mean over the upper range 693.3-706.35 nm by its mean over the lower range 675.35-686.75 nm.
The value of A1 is 1.07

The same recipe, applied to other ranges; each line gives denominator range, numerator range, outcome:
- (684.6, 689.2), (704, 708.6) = 1.03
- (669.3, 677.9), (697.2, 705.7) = 1.09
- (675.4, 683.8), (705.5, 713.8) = 1.11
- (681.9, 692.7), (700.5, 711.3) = 1.06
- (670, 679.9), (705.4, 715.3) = 1.09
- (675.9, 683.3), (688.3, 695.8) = 1.06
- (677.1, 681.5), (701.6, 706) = 1.09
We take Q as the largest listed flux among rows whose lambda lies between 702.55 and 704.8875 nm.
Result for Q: 16.39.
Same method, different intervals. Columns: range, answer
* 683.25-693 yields 16.3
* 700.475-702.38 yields 16.32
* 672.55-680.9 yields 16.34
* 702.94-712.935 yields 16.67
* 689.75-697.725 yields 16.69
